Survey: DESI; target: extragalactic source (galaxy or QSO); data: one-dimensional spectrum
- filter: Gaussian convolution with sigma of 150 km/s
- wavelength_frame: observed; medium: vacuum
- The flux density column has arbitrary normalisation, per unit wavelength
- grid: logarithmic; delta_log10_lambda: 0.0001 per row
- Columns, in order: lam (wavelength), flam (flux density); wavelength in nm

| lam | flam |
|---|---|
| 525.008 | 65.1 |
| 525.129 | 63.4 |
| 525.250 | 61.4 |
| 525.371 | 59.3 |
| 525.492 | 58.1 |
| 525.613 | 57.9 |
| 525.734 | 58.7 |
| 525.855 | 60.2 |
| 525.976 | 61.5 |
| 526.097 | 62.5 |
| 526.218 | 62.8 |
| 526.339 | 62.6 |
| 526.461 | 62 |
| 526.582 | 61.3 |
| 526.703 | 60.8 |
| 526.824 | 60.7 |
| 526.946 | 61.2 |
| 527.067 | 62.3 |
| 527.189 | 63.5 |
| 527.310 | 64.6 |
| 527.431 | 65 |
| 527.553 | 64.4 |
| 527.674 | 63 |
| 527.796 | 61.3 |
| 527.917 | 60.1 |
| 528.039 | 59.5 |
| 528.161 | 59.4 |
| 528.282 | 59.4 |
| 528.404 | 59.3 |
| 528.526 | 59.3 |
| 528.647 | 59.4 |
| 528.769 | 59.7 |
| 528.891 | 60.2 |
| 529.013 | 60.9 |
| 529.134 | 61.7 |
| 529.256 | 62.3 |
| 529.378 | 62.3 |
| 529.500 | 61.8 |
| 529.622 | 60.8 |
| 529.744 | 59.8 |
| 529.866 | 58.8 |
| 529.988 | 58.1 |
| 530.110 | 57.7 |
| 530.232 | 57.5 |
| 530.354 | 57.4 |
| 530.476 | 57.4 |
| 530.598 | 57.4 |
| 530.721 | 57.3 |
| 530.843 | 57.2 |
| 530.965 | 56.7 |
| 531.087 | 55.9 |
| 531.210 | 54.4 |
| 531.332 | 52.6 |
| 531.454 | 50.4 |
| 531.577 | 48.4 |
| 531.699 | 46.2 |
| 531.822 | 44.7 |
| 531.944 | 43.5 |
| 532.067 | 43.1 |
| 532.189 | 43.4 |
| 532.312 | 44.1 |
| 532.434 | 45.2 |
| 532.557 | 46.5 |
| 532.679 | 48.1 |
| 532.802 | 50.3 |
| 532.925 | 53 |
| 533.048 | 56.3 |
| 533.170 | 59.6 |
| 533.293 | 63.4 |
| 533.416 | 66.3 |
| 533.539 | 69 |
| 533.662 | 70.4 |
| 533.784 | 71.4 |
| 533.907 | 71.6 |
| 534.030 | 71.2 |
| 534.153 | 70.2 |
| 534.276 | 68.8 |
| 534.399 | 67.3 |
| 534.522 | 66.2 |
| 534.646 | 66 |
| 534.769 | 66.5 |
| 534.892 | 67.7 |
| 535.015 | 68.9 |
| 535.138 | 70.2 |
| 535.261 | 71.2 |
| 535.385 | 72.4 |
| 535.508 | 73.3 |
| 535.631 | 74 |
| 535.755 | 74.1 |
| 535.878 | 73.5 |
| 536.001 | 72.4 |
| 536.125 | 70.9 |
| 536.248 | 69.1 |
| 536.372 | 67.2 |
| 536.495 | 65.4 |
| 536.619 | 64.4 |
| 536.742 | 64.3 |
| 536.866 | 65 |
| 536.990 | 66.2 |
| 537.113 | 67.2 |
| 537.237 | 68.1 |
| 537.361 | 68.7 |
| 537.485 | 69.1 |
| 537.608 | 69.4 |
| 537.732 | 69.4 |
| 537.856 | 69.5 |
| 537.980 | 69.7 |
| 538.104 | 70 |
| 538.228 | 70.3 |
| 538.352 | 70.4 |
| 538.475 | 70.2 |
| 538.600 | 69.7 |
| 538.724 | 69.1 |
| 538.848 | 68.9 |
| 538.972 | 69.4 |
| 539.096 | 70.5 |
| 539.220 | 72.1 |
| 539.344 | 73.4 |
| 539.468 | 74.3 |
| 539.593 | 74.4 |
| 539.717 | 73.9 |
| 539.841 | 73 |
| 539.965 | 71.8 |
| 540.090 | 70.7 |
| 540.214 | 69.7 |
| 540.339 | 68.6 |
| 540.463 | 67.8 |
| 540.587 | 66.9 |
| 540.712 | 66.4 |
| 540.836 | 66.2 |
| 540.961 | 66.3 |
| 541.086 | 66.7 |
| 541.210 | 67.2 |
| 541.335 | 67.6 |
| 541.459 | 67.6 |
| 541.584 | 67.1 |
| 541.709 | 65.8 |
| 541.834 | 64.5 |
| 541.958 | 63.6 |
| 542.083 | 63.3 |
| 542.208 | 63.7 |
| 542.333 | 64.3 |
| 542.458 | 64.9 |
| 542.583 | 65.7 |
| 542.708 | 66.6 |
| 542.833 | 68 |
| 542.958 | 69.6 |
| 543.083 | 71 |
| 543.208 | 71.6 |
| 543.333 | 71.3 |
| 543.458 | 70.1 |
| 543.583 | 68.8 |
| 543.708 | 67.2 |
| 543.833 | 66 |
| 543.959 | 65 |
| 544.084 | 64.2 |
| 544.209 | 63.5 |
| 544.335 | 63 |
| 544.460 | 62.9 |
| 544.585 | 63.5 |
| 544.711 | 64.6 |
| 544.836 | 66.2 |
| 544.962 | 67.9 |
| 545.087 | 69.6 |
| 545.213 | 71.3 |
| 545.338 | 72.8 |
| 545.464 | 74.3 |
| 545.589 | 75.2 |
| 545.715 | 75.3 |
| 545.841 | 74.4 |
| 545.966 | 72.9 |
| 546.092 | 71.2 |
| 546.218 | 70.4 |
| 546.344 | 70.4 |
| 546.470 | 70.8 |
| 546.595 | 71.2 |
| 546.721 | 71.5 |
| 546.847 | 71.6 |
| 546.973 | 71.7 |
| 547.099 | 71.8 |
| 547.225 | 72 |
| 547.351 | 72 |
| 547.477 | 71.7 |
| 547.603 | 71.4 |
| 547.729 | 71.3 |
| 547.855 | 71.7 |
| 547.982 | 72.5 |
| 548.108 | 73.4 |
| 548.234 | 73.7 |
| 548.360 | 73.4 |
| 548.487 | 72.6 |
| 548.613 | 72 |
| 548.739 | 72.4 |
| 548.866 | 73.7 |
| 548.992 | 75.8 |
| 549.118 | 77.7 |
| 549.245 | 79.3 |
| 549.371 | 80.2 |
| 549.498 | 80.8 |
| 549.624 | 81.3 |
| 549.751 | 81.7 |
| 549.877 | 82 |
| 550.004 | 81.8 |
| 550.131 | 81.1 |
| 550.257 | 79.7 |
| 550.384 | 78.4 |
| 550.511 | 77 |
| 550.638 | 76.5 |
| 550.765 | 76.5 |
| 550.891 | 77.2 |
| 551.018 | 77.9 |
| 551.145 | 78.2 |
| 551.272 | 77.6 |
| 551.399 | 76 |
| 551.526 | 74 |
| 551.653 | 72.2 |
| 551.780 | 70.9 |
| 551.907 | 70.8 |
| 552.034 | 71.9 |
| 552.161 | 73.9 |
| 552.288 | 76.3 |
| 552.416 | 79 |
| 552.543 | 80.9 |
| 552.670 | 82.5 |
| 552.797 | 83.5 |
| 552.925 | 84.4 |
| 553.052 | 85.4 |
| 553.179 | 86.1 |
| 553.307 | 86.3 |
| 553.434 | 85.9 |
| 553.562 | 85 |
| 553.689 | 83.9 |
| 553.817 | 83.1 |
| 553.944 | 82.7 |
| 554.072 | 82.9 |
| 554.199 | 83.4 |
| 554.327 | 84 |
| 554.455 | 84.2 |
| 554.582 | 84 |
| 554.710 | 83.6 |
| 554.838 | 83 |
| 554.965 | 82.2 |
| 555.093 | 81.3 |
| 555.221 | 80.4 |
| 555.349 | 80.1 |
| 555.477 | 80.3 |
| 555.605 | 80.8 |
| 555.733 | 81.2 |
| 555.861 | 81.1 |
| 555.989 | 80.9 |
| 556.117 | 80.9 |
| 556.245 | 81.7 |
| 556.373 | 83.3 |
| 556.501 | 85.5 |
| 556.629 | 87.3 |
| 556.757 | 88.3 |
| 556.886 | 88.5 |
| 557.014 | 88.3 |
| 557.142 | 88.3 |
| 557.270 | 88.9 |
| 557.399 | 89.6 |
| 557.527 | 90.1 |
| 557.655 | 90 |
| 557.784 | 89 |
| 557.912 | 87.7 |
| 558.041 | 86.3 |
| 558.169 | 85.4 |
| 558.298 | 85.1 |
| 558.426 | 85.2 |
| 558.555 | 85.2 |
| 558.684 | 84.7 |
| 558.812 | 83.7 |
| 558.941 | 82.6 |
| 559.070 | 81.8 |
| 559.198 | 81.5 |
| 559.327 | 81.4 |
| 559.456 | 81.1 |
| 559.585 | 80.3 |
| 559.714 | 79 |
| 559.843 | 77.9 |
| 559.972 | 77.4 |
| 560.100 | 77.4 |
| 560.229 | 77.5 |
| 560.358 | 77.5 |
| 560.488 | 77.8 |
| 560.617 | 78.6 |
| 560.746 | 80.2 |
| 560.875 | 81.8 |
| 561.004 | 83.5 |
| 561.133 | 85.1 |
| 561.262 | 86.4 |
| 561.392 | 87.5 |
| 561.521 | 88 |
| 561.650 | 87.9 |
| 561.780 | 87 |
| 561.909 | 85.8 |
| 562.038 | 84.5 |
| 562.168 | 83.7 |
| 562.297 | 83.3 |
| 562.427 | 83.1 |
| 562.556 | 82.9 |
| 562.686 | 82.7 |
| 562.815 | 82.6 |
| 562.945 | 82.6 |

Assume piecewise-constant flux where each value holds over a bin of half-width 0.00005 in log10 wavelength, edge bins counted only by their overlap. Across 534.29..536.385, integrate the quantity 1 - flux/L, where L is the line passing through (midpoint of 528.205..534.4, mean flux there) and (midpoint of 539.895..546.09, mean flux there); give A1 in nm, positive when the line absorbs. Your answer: -0.31 nm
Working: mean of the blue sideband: 57.5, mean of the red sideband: 67.9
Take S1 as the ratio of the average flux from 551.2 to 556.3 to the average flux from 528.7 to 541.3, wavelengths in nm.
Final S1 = 1.3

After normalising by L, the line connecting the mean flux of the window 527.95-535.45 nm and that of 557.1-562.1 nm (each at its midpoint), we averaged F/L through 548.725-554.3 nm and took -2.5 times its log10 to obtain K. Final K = -0.04 mag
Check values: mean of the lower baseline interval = 59.1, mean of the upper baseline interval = 83.8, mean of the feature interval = 79.4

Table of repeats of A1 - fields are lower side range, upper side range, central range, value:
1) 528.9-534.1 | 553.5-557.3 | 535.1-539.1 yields -0.42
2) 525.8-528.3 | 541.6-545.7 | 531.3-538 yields 0.14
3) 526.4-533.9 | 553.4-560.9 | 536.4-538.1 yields -0.08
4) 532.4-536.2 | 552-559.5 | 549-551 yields -0.01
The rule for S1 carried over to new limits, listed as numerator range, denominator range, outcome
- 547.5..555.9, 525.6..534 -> 1.35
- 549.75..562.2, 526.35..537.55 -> 1.34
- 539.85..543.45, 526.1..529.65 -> 1.10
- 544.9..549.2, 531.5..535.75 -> 1.19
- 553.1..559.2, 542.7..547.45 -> 1.21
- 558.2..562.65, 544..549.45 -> 1.16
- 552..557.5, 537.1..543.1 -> 1.21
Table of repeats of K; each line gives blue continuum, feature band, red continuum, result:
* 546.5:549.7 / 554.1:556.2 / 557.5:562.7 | -0.03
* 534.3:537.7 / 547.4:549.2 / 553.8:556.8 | 0.07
